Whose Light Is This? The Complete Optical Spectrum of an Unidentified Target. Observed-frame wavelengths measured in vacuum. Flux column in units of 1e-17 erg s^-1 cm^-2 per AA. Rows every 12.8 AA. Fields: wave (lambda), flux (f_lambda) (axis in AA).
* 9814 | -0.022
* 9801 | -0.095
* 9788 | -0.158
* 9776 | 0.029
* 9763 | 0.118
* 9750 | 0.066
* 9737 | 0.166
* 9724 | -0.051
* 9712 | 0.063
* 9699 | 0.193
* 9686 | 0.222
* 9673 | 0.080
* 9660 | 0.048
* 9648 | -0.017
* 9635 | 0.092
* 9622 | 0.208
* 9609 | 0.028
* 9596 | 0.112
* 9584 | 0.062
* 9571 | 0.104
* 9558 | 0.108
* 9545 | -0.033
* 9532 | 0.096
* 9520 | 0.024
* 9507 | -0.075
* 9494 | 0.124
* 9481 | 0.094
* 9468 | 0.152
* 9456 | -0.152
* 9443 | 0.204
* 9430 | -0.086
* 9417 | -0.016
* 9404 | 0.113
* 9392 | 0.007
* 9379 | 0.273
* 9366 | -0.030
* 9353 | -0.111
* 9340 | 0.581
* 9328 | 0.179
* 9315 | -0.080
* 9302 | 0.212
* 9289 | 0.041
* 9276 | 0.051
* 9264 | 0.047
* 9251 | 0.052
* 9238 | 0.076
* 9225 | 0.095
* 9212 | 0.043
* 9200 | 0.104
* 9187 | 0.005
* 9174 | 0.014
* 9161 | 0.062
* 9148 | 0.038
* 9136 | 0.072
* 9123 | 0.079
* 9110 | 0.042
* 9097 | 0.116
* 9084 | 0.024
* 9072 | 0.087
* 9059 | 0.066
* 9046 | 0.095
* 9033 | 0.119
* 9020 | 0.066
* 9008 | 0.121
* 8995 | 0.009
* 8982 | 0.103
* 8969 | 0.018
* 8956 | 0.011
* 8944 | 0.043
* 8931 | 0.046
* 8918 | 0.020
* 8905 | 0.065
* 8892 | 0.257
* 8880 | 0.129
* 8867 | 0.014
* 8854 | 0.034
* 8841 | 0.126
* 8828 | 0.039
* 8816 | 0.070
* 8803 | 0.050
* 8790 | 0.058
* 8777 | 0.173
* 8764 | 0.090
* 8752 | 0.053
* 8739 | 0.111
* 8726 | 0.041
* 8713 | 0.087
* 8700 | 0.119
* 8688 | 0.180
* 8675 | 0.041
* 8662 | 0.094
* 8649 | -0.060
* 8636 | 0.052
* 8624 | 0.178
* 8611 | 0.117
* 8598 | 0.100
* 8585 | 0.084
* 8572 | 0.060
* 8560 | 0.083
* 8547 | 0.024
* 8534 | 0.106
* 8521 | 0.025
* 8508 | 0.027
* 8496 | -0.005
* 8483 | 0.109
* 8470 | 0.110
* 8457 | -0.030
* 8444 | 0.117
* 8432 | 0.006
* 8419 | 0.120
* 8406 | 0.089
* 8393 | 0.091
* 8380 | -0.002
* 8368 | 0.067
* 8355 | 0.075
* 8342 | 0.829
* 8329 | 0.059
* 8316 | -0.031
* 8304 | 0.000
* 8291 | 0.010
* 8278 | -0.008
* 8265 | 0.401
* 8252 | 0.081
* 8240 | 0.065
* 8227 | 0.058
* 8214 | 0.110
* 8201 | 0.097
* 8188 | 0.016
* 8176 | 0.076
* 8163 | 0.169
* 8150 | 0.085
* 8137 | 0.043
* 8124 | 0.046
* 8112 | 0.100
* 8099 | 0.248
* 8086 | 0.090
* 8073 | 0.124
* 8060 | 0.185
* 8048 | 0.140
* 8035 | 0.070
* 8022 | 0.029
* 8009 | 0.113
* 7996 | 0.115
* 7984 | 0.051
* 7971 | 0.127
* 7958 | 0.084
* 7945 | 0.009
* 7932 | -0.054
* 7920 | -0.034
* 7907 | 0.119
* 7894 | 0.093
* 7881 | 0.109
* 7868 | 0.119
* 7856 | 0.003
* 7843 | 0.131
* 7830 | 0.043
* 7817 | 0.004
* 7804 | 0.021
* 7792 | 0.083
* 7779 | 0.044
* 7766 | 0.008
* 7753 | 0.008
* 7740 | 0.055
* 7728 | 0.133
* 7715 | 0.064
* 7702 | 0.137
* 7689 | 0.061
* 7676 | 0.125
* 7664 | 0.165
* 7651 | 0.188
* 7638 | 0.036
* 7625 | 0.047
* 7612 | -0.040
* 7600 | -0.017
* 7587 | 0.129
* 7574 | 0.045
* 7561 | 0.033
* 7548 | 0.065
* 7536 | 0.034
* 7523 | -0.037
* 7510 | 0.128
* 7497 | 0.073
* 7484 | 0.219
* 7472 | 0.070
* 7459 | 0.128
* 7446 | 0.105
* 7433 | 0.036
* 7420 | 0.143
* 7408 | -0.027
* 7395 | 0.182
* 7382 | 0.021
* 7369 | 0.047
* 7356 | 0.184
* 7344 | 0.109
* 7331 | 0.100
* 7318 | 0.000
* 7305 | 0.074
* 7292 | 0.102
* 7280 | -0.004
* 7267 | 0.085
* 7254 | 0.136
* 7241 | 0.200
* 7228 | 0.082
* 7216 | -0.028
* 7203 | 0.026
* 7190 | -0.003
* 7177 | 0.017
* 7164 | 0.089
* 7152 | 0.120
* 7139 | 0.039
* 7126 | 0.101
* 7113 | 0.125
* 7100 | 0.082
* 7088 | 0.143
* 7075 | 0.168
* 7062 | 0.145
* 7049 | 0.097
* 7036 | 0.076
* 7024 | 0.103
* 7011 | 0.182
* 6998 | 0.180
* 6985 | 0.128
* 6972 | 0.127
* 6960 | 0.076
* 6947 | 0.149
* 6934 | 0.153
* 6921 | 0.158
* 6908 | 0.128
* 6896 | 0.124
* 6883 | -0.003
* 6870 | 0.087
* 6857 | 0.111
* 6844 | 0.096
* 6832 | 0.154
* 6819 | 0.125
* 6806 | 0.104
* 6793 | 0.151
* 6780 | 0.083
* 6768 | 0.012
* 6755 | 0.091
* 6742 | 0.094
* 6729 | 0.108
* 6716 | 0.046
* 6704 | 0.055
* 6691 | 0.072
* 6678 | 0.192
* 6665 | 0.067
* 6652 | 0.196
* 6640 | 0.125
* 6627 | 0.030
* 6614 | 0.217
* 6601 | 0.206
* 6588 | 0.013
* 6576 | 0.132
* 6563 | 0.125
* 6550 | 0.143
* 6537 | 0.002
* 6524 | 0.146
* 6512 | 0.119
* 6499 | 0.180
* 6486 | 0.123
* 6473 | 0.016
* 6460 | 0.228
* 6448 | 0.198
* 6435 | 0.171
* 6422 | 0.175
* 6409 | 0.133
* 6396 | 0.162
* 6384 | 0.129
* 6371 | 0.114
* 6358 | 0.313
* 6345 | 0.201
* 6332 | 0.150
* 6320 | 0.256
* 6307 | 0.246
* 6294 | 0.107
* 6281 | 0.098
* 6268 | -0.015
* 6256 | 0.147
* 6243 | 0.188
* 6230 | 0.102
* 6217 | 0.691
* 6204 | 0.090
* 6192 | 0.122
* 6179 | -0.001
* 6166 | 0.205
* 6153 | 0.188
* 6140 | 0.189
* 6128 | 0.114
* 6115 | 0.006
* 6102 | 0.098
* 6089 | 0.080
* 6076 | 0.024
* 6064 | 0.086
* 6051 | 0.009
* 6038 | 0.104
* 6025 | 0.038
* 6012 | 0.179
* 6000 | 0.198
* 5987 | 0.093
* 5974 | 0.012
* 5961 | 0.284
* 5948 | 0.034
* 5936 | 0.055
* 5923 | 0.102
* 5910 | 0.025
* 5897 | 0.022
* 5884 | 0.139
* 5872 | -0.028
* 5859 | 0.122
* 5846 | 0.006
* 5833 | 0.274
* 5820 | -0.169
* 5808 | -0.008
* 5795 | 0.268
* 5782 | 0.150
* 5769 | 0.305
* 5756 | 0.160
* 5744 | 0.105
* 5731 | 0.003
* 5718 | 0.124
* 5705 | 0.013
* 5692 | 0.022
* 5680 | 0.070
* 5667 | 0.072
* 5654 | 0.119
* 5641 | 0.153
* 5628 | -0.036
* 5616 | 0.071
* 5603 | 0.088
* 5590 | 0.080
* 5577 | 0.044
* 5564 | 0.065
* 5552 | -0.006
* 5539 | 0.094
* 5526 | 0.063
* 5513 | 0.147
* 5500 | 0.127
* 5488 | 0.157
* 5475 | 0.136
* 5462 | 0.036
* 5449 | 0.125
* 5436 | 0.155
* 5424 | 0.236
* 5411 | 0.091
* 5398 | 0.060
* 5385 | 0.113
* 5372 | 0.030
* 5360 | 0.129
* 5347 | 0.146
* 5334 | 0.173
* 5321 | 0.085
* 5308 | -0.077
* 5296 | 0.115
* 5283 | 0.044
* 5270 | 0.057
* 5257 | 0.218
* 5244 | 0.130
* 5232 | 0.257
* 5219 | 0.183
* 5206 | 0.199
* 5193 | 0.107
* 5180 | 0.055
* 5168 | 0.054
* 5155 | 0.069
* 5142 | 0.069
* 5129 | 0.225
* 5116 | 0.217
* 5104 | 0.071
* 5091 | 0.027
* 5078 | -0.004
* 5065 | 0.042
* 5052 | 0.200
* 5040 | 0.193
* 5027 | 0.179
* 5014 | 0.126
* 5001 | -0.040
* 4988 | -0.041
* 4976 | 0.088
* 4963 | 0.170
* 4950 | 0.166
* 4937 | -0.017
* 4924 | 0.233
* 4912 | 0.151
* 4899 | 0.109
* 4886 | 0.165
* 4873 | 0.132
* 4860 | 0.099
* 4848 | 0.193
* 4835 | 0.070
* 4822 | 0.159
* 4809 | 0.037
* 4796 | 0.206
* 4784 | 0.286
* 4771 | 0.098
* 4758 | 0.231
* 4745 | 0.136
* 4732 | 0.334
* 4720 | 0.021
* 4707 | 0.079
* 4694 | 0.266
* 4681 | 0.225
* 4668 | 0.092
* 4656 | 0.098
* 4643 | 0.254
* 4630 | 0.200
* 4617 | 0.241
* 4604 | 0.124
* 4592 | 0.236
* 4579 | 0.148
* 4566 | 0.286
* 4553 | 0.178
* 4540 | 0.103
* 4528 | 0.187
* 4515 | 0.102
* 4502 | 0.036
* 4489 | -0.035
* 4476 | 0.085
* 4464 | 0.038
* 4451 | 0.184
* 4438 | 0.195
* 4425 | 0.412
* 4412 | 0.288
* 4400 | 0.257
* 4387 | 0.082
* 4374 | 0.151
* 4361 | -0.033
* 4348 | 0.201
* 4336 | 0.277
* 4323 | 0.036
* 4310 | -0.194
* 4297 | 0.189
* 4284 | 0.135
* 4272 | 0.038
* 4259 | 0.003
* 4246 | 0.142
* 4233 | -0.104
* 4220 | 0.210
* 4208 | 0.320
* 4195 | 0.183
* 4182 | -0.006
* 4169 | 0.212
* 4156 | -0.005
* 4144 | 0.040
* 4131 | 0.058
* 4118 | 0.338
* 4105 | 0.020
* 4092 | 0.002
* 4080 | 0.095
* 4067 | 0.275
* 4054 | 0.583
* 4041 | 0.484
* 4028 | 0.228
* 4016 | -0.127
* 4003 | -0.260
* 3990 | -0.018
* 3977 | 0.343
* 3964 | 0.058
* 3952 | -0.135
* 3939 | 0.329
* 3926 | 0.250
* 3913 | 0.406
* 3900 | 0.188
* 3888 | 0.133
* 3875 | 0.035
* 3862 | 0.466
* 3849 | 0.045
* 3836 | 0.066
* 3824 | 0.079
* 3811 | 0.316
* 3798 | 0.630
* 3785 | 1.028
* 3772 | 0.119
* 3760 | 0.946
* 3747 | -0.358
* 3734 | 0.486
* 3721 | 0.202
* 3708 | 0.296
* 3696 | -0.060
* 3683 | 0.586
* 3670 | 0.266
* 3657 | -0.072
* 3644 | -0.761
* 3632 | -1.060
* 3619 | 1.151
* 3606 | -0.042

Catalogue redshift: 0.666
